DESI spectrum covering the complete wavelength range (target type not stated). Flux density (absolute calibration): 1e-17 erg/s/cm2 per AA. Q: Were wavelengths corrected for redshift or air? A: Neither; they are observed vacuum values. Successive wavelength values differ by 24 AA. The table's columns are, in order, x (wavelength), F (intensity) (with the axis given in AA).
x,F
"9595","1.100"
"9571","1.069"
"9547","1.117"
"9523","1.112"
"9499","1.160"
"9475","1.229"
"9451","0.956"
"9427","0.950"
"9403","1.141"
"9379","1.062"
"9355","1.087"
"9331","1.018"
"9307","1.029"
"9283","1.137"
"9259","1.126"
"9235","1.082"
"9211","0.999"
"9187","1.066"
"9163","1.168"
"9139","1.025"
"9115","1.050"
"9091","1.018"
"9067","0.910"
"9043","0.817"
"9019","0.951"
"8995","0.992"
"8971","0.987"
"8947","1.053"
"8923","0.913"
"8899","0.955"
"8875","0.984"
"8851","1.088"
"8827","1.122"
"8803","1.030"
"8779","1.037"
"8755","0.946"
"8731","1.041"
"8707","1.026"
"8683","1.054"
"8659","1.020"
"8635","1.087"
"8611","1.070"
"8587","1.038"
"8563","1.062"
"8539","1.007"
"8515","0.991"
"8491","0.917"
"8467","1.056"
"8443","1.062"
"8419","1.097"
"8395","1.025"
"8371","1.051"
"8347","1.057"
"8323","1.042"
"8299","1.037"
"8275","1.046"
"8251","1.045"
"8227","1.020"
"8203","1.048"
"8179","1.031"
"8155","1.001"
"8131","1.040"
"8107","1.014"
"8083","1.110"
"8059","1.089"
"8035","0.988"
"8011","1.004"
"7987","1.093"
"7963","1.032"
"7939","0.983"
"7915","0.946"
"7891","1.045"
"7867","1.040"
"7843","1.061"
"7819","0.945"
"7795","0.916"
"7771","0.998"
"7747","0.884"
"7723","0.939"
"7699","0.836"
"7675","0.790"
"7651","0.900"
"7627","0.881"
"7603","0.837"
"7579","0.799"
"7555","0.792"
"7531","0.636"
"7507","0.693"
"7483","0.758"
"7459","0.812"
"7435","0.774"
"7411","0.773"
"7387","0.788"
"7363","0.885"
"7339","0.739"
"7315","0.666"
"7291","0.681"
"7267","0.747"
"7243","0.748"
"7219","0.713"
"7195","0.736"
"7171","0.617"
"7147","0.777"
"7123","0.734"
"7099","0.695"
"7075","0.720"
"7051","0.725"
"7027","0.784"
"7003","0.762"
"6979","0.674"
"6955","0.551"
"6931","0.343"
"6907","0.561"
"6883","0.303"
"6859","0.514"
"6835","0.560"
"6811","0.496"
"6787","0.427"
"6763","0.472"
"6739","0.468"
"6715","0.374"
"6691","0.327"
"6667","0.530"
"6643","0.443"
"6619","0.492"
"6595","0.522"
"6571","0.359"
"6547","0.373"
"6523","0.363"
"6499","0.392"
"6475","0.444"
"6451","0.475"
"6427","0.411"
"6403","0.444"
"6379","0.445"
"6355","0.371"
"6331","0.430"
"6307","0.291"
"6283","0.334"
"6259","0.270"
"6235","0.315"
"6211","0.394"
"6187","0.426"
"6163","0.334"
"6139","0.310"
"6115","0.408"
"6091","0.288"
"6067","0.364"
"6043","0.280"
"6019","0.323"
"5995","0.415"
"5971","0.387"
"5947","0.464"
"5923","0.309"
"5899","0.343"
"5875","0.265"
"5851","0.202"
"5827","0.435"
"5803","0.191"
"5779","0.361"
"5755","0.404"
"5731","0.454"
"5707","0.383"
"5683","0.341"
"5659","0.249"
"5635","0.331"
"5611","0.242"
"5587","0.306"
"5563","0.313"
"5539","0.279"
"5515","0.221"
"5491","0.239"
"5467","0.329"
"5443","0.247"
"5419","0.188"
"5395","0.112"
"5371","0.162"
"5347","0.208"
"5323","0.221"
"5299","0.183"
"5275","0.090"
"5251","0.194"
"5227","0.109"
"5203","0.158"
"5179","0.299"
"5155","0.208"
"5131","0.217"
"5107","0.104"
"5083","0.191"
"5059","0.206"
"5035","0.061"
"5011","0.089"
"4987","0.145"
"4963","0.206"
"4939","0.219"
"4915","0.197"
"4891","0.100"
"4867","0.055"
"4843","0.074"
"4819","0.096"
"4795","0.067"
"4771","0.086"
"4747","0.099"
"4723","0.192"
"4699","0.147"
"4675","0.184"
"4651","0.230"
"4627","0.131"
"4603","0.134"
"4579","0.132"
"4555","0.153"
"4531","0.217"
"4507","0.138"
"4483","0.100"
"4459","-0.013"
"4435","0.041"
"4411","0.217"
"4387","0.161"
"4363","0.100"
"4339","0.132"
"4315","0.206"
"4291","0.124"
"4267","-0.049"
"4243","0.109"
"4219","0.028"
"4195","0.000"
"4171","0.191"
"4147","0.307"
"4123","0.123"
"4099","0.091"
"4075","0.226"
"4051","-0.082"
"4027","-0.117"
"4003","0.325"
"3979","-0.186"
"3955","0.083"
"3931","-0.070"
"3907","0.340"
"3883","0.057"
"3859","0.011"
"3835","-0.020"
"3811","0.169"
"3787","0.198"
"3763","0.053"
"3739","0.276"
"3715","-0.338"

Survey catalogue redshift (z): 0.748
